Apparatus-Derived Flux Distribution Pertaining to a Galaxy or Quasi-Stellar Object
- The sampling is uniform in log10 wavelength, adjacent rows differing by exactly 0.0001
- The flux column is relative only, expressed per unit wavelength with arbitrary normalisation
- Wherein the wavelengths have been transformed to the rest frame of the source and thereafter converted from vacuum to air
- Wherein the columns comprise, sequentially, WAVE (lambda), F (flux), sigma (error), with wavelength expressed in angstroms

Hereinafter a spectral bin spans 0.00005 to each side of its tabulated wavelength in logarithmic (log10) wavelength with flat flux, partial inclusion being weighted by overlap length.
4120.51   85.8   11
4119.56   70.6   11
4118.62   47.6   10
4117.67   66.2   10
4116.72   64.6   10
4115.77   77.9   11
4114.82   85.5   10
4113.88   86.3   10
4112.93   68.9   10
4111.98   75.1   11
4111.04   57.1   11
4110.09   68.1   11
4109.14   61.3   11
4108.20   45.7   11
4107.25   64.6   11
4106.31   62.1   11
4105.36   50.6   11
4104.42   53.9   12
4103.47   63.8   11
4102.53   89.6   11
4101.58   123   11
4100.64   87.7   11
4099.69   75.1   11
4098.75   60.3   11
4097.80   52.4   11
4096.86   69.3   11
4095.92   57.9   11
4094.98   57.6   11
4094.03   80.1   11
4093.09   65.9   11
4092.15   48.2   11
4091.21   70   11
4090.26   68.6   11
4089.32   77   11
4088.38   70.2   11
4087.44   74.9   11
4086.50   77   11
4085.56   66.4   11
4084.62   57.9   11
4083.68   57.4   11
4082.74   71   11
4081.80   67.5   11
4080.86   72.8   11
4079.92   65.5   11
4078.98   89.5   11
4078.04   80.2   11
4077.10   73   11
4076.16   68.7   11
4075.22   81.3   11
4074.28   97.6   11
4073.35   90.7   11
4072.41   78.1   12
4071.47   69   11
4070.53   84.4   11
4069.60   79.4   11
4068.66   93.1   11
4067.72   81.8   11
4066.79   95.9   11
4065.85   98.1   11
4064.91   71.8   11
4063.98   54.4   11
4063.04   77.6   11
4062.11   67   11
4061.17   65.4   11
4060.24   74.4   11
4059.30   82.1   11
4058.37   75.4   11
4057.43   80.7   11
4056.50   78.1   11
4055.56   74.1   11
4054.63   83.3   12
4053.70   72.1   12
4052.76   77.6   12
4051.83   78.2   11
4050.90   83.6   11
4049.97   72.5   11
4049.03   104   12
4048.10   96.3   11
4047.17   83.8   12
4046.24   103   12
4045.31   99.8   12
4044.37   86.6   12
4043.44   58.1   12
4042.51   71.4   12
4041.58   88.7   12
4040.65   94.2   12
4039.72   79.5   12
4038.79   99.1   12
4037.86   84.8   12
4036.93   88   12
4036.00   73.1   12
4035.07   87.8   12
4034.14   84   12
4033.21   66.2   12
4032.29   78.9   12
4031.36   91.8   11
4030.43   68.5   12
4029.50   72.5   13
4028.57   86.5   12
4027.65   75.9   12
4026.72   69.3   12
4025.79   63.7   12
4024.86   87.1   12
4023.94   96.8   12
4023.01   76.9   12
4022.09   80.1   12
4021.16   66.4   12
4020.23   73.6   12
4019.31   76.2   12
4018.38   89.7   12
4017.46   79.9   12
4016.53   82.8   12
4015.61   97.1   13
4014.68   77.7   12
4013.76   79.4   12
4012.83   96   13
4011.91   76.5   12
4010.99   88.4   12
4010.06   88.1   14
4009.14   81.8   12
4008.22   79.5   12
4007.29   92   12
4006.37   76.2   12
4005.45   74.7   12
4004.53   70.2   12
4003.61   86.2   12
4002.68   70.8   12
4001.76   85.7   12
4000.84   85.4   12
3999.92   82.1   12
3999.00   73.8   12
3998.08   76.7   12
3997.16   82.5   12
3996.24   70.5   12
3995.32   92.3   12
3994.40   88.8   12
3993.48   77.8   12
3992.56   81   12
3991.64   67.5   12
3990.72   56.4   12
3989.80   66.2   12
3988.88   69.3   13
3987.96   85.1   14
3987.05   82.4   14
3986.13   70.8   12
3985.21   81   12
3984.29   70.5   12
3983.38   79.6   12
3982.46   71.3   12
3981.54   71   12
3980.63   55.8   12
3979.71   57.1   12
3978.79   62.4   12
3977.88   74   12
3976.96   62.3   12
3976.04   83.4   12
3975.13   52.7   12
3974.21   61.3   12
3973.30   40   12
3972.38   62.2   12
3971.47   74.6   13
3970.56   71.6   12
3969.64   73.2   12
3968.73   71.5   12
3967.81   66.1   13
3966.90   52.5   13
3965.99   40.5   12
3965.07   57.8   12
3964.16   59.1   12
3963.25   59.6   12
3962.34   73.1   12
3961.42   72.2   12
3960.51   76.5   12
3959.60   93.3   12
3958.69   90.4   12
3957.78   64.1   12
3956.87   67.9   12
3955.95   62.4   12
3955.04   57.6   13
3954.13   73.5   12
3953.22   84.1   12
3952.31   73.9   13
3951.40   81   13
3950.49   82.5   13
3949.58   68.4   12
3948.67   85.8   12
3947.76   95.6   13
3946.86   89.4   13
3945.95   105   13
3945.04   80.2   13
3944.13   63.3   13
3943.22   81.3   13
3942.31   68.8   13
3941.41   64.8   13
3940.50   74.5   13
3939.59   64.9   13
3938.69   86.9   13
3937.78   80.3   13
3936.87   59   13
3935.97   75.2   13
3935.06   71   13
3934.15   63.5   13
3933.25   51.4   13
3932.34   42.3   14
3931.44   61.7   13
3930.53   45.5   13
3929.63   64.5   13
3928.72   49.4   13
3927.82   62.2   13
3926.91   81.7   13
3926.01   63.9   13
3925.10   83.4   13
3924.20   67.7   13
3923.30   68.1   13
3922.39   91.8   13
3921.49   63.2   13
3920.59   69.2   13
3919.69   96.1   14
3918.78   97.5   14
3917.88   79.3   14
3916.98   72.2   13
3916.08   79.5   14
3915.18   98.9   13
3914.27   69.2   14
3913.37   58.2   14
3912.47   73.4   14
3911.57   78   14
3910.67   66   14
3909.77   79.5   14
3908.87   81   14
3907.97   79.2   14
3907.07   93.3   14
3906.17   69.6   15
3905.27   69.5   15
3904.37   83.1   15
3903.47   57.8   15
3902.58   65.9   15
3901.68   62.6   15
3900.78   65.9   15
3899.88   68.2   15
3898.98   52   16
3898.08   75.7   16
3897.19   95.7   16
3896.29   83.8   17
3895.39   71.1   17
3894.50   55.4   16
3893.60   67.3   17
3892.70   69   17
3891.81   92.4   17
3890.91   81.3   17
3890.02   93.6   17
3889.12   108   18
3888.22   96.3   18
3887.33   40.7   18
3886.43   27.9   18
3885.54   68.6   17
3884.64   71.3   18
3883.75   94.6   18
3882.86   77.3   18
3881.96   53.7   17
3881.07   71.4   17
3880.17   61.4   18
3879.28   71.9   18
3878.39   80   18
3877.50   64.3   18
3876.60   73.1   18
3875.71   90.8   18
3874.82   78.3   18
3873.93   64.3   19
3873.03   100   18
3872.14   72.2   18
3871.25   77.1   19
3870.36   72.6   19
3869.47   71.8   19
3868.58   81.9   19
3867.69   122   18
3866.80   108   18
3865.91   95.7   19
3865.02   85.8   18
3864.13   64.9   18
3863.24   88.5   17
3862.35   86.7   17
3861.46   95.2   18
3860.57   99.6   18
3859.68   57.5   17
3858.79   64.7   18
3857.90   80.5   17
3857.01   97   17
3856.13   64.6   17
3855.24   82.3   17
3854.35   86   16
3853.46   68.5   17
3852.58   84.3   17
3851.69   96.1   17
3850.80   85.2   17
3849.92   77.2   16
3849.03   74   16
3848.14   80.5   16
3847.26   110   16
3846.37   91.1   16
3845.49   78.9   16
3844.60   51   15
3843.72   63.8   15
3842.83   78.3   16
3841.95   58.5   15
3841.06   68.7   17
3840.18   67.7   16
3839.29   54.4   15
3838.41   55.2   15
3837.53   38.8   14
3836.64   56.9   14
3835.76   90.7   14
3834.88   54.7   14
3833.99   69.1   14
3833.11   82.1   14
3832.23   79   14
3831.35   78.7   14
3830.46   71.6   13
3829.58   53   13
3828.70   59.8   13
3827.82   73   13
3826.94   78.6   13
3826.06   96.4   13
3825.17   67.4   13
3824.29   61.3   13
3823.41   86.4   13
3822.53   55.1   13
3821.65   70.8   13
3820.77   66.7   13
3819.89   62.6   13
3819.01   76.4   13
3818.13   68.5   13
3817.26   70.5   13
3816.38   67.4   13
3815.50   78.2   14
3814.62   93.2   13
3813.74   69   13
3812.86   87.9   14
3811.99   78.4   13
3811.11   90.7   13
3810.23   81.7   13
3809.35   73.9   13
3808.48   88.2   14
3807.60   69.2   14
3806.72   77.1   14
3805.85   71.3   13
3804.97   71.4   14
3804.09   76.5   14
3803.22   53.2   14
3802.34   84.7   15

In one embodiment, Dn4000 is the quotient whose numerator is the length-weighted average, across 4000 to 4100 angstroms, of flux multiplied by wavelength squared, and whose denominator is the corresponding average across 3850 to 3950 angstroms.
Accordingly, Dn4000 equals 1.1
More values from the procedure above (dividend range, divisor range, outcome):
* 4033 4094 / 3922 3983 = 1.19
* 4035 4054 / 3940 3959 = 1.16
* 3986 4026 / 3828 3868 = 1.13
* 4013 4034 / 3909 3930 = 1.12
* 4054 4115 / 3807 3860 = 1.12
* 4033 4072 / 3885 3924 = 1.17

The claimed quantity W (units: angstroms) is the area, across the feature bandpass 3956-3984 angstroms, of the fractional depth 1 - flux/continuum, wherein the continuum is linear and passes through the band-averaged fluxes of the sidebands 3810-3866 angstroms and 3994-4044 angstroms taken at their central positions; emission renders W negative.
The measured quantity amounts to 4.5 angstroms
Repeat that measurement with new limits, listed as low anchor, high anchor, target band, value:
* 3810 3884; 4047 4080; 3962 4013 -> 4.1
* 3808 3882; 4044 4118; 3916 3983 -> 4.7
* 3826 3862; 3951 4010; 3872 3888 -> 0.7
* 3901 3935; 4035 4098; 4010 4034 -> -1.5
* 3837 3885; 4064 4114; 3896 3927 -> 0.4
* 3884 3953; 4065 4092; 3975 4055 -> -4.1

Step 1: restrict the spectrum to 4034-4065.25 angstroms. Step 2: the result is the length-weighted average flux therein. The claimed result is 80.9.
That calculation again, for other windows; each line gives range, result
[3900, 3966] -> 72.6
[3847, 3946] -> 75.6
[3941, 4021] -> 74.7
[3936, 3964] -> 75.8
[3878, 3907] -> 72.2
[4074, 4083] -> 76.3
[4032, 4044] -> 81.2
